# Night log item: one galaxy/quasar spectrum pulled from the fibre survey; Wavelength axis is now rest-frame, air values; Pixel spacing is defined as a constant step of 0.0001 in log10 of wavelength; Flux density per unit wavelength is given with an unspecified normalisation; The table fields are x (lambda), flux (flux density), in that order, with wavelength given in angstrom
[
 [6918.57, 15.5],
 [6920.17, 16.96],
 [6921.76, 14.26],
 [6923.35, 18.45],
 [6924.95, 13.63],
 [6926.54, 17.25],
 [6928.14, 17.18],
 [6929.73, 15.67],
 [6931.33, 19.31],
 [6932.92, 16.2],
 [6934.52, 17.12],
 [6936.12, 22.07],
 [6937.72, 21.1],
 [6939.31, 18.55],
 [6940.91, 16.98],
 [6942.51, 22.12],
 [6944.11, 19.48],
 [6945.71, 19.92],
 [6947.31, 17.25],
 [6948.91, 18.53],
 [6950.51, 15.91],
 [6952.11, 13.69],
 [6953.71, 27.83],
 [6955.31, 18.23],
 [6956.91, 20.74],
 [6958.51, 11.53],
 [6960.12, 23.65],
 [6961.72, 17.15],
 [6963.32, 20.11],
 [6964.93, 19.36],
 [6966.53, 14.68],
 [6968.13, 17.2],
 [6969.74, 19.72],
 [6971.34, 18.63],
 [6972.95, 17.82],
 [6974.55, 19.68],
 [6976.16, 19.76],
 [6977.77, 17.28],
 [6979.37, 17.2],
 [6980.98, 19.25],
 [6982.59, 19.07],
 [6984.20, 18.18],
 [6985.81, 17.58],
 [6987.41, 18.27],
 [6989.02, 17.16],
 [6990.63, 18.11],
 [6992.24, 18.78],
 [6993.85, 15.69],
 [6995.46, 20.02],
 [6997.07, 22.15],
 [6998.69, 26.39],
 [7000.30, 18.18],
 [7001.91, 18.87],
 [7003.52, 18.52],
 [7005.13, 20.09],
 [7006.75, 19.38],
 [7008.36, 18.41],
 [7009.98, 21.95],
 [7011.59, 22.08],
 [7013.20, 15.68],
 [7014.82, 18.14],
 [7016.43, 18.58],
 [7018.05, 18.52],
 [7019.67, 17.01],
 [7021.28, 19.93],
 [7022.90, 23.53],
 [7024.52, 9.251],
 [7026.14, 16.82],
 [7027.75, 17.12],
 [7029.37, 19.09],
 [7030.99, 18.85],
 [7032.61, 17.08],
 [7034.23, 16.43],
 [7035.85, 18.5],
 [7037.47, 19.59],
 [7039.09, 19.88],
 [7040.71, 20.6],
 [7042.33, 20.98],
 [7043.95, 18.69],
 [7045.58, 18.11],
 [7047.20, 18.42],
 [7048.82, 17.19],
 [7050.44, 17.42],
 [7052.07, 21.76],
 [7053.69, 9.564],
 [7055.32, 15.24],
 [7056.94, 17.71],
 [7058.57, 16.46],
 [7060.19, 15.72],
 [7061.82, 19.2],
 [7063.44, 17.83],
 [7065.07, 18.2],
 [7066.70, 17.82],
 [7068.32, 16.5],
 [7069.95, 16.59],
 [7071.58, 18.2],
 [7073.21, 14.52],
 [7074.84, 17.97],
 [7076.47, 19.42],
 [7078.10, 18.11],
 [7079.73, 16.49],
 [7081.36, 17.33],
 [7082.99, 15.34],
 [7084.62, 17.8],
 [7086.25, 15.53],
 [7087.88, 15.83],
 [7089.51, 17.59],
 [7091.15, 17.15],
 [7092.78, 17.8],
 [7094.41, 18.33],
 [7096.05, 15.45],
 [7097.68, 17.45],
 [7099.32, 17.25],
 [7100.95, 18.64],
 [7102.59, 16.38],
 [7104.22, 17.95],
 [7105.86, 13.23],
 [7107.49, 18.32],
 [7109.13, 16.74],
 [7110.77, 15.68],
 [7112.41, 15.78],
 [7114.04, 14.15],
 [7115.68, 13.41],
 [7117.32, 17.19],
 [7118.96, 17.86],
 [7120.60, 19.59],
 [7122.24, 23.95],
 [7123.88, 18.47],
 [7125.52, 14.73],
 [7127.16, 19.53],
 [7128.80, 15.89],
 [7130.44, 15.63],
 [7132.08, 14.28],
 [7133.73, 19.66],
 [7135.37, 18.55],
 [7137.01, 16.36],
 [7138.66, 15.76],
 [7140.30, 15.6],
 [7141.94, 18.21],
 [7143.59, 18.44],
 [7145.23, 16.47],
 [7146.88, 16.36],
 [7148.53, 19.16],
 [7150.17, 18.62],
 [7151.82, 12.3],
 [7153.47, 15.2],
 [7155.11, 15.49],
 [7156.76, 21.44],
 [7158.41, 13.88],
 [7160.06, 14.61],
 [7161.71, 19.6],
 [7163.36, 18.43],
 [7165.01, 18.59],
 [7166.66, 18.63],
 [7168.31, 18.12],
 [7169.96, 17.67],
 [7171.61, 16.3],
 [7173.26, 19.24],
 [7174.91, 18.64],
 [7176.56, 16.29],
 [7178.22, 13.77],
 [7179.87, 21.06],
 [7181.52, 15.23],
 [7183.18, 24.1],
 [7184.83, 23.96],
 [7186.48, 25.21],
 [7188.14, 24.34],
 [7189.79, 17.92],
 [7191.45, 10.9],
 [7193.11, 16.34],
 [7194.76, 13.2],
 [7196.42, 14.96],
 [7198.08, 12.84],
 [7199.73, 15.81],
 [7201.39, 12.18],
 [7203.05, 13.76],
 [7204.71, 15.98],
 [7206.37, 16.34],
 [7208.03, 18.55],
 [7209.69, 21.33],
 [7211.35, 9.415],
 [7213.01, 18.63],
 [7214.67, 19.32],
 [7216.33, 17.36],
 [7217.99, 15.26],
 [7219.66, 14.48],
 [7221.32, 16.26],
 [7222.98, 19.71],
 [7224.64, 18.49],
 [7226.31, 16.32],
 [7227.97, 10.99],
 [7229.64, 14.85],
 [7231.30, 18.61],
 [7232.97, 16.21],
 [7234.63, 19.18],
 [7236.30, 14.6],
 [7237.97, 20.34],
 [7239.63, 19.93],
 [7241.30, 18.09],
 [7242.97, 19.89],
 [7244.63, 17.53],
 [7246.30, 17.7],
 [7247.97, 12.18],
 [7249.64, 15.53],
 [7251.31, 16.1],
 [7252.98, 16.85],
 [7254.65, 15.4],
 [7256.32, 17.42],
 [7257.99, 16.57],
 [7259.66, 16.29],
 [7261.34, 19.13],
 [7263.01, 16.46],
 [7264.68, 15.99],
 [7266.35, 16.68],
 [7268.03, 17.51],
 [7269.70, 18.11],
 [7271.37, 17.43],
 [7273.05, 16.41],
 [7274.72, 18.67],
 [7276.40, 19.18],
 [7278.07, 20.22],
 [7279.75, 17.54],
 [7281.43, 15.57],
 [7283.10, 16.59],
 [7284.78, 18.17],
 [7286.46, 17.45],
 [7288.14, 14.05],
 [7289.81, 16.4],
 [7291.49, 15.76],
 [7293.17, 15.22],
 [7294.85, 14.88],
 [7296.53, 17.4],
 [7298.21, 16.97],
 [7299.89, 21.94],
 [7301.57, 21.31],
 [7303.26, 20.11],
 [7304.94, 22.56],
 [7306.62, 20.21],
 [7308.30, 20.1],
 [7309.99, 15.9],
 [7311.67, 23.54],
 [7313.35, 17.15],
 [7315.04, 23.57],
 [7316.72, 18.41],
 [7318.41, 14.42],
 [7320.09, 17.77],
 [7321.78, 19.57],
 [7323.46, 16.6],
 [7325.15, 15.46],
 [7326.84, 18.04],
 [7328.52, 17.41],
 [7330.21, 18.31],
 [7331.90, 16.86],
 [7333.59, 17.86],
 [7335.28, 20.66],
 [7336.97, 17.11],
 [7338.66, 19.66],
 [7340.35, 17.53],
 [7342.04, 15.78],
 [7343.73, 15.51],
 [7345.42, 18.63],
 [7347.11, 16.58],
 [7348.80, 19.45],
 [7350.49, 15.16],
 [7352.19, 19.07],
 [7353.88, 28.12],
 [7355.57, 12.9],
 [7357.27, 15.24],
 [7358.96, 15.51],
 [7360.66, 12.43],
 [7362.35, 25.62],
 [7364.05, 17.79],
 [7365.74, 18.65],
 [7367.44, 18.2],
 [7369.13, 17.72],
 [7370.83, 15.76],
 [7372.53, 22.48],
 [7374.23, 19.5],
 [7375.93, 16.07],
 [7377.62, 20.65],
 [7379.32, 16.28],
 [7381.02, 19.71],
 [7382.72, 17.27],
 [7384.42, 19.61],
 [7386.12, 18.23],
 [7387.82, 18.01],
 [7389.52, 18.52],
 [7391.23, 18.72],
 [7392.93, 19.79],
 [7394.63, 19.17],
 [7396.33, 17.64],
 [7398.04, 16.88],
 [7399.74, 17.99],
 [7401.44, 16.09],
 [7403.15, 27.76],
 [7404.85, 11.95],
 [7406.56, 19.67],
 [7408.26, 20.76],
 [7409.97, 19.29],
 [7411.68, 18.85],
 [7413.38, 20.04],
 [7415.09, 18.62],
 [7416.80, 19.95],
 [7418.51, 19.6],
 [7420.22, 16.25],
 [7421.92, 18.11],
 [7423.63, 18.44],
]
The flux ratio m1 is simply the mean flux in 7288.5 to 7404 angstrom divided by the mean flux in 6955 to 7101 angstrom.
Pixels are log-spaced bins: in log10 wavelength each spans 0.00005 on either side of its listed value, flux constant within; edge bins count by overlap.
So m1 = 1.01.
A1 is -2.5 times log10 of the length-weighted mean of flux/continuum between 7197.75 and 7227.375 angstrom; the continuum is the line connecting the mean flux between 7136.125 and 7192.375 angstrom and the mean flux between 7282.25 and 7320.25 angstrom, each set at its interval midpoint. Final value 0.11 mag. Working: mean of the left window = 17.8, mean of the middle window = 16.2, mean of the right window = 18.3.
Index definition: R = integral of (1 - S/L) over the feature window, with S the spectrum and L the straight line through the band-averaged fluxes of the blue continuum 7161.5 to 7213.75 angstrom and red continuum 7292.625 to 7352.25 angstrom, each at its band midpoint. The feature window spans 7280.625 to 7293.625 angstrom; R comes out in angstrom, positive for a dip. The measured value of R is 1.3 angstrom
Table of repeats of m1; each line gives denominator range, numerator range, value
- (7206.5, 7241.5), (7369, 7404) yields 1.10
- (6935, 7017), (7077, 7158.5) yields 0.90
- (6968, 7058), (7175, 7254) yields 0.92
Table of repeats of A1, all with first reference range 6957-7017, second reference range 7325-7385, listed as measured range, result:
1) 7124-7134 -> 0.119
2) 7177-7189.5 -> -0.135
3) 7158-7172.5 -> 0.061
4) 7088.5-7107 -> 0.094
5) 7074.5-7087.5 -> 0.086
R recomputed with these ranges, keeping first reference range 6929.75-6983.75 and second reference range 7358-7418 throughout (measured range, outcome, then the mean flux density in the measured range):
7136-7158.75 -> 2.31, 16.7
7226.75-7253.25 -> 2.62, 16.8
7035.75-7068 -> 1.27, 17.9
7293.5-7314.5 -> -0.77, 19.3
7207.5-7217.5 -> 0.70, 17.3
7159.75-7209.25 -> 3.06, 17.5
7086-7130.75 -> 3.89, 17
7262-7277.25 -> 0.99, 17.4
